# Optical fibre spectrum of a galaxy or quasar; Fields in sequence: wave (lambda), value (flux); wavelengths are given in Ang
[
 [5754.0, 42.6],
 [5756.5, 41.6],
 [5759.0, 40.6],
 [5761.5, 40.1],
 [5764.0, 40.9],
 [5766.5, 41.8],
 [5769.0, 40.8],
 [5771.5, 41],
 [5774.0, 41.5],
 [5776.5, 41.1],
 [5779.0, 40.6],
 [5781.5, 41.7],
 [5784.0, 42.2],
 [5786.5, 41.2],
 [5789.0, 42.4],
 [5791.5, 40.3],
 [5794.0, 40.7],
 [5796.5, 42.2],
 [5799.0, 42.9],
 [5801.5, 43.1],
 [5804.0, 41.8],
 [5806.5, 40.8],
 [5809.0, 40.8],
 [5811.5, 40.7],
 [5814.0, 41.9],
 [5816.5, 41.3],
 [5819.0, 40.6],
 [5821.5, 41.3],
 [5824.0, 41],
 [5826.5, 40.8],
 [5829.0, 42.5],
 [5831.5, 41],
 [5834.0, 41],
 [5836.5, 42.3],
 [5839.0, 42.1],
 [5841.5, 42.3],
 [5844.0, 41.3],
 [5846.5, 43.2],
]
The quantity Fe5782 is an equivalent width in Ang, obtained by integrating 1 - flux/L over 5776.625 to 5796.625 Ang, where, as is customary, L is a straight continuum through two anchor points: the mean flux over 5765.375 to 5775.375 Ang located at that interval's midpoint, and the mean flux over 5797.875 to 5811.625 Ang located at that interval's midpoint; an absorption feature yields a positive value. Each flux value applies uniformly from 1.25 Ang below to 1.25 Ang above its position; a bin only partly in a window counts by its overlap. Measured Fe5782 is 0.07 Ang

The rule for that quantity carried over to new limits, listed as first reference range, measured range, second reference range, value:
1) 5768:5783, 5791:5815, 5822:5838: -0.2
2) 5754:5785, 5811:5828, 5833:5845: 0.2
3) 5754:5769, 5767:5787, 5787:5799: 0.0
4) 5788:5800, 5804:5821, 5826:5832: 0.2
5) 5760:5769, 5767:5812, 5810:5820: -0.5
